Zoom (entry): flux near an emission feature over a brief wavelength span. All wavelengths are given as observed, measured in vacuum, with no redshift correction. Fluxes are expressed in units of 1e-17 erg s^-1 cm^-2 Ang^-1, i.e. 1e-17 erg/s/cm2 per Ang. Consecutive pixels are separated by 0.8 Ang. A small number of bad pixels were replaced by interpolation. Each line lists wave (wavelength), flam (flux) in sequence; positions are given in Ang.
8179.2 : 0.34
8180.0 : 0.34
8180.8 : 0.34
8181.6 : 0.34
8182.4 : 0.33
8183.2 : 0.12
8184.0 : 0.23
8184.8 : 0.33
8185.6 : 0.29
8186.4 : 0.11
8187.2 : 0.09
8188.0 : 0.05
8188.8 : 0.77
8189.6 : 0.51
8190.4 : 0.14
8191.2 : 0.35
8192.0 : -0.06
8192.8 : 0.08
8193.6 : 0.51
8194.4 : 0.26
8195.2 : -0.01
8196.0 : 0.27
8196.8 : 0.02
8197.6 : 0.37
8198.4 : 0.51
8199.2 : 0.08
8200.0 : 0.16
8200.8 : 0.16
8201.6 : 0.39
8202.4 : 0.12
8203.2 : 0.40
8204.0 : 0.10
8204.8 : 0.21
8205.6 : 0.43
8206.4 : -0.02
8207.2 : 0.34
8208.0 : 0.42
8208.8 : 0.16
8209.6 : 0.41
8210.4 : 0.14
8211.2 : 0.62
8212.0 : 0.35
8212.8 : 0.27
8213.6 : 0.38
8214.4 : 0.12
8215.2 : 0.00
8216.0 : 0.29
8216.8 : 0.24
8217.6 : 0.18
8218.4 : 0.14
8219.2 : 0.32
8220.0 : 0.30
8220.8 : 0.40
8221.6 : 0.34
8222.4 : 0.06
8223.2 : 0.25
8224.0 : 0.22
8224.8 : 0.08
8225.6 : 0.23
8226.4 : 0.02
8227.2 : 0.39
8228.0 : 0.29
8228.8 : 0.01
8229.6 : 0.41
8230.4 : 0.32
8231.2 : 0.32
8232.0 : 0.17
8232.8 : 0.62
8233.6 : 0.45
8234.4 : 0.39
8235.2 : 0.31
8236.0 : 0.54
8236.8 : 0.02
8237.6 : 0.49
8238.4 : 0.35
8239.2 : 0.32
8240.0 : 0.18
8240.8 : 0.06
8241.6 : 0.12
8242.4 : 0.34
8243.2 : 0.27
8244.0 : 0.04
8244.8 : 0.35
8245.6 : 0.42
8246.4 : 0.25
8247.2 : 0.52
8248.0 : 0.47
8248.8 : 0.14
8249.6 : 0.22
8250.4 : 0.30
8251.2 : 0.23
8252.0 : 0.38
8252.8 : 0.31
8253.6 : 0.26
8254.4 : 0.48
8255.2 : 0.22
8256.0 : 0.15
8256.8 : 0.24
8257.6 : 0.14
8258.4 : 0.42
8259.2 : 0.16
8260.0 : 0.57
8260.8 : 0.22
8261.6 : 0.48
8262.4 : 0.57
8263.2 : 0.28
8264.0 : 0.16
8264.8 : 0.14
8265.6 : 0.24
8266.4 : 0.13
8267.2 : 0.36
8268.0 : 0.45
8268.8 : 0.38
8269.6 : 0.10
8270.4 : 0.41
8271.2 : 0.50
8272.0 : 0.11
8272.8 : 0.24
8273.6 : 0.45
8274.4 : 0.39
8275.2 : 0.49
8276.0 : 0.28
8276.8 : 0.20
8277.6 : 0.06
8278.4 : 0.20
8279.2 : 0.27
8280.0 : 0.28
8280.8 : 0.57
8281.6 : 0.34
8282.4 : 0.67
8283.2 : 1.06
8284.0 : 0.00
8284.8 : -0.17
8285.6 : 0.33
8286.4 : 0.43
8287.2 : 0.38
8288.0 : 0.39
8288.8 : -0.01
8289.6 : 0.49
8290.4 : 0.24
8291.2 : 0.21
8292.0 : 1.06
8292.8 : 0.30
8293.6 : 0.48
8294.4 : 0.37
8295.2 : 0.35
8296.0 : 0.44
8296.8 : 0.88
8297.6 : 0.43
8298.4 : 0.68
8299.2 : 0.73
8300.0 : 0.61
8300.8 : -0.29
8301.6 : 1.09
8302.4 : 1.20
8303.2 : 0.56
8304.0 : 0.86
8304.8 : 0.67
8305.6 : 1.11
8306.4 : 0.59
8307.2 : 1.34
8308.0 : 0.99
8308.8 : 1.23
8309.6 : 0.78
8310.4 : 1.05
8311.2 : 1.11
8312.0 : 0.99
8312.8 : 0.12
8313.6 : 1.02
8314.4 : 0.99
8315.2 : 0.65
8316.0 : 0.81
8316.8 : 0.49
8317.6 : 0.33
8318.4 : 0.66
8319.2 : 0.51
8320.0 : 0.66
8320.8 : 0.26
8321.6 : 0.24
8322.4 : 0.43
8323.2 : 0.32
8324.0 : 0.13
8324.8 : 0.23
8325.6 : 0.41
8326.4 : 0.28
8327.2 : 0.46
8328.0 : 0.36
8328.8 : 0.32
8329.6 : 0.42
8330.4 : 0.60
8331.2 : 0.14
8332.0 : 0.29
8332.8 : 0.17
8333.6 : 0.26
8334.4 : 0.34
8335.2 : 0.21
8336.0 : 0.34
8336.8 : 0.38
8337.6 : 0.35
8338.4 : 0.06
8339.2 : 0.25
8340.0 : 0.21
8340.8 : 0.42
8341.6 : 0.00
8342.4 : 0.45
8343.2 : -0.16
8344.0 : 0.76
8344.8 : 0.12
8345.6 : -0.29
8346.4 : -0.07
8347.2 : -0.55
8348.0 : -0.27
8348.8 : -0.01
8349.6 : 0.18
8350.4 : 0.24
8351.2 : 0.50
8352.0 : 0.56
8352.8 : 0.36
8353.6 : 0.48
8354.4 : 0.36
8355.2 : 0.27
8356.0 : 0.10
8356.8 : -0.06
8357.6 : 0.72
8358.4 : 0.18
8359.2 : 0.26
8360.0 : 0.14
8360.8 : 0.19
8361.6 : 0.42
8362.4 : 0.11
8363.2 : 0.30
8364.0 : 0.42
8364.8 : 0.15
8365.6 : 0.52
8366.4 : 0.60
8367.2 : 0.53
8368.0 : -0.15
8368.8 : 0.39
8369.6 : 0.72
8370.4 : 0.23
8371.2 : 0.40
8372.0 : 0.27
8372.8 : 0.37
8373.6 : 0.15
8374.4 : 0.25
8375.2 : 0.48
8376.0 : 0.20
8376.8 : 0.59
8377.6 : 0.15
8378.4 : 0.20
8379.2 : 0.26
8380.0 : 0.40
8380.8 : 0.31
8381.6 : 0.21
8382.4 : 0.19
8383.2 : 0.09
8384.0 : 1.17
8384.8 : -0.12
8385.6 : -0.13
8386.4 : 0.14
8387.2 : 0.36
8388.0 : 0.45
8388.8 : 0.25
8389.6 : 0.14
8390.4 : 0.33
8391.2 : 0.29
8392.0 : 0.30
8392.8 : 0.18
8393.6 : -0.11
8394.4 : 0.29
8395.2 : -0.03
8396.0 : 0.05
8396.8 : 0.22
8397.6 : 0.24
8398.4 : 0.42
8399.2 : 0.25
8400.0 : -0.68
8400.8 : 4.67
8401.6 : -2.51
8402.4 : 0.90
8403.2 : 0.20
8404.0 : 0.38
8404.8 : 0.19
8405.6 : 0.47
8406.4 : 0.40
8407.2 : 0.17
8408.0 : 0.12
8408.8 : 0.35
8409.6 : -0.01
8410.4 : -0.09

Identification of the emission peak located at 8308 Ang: H-beta 4861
